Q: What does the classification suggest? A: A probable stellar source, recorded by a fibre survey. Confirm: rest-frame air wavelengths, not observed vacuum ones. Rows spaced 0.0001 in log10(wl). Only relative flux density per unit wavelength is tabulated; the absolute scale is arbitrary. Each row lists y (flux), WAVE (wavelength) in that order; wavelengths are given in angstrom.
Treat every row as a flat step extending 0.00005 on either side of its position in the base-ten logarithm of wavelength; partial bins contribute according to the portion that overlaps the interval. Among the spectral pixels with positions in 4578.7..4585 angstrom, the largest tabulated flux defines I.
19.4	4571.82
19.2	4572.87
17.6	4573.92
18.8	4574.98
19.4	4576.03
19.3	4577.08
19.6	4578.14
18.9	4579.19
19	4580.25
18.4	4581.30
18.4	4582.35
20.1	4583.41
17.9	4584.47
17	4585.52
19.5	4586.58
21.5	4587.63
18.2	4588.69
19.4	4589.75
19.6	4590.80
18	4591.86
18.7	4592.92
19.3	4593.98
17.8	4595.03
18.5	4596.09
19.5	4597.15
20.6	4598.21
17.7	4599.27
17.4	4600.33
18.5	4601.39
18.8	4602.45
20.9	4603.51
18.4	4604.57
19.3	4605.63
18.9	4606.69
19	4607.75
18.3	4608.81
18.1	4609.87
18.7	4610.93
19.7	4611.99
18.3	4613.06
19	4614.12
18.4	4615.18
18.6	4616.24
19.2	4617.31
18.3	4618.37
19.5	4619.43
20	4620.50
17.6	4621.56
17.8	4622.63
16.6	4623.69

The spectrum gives 20.1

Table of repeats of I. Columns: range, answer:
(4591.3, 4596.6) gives 19.3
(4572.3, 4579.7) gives 19.6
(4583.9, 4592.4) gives 21.5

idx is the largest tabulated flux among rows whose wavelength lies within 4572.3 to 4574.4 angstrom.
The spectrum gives 19.2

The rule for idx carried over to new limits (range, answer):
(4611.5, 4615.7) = 19.7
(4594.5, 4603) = 20.6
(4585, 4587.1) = 19.5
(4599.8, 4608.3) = 20.9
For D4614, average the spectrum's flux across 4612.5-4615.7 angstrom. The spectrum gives 18.6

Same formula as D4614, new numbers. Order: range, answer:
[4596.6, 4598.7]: 20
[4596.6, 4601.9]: 18.7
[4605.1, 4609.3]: 18.9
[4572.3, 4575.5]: 18.5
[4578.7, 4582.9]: 18.7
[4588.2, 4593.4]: 18.8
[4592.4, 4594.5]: 19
